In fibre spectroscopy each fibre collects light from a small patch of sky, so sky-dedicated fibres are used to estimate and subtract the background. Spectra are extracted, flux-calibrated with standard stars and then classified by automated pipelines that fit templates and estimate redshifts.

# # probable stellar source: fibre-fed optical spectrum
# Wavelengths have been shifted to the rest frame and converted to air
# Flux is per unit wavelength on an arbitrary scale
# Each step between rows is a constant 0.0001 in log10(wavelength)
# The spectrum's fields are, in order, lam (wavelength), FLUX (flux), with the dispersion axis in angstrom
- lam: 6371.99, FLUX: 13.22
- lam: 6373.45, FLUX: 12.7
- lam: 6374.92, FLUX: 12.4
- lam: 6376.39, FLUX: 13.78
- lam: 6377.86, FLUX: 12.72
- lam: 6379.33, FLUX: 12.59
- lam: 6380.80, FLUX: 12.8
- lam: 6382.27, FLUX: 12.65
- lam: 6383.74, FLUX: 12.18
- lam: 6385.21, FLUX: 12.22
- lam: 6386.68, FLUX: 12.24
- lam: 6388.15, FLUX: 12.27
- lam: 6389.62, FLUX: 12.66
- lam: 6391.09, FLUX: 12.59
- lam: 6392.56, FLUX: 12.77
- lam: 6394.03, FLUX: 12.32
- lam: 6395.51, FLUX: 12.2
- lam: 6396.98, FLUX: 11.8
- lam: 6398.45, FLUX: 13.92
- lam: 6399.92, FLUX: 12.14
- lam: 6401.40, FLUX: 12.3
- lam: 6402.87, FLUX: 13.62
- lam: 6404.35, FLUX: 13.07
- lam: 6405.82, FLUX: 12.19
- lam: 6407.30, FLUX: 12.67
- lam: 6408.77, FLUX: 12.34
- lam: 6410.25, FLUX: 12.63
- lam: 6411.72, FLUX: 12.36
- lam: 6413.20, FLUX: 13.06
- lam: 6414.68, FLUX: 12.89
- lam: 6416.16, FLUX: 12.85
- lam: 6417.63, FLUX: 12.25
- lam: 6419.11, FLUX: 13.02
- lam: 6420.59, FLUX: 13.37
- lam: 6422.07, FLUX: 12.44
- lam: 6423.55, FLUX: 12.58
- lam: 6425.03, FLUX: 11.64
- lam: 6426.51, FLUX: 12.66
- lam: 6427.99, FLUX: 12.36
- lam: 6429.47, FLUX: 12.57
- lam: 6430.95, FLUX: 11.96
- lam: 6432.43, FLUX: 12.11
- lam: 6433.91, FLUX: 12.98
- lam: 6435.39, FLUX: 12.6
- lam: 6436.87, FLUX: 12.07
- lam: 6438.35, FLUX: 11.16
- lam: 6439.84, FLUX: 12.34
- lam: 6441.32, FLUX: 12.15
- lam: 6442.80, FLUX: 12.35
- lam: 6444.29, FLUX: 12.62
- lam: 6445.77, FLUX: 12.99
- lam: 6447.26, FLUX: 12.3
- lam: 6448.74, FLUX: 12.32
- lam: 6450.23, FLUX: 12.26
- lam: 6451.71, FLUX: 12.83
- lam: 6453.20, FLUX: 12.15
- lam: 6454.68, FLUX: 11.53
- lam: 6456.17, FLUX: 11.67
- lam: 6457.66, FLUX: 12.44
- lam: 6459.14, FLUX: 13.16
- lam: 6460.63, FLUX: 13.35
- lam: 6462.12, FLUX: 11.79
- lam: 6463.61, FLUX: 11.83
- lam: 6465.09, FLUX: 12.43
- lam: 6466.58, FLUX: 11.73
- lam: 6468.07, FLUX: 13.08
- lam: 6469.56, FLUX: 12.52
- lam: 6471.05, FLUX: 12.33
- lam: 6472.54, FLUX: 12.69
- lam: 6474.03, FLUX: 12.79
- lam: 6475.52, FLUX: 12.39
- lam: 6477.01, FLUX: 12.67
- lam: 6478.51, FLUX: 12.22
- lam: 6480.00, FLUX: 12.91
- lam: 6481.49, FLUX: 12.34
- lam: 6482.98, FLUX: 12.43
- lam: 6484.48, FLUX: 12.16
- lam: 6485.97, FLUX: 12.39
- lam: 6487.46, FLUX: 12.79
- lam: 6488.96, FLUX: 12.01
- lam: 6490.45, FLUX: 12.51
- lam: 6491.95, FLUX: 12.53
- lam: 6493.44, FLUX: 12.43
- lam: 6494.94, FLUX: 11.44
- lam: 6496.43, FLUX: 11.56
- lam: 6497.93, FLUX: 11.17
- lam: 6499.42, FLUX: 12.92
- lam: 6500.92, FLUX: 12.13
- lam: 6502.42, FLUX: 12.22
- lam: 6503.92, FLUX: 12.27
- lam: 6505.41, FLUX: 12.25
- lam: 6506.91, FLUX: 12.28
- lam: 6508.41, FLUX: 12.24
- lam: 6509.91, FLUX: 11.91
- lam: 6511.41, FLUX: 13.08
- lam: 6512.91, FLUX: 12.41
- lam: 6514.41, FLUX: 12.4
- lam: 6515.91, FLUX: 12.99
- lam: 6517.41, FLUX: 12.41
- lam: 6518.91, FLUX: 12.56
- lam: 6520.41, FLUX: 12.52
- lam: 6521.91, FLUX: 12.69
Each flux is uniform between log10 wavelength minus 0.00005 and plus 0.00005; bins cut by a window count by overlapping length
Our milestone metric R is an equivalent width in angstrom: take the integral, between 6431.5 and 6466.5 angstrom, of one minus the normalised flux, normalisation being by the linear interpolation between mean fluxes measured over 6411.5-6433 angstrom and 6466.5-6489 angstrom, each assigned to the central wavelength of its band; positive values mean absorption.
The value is 0.6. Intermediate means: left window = 12.5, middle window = 12.3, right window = 12.5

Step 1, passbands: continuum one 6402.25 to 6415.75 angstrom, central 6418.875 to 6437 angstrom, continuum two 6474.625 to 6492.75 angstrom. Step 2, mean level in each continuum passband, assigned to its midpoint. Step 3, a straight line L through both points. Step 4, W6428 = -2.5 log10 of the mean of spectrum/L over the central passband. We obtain 0.02 mag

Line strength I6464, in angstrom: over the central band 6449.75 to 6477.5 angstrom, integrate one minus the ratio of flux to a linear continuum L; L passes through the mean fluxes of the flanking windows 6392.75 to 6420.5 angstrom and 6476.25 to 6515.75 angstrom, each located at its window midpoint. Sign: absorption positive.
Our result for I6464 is 0.07 angstrom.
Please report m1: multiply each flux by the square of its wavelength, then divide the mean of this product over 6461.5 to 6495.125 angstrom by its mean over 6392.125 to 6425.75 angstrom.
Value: 1.00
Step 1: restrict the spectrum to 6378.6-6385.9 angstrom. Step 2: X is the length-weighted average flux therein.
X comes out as 12.5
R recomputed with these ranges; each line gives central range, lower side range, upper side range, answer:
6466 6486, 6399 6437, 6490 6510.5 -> -0.4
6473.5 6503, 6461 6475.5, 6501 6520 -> 0.2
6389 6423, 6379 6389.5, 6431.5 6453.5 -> -0.7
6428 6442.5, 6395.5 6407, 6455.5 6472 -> 0.4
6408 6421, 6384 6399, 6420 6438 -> -0.3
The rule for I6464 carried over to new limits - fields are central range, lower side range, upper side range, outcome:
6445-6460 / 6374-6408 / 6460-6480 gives 0.1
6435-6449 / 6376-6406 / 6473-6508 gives 0.2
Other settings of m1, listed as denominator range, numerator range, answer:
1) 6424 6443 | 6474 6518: 1.03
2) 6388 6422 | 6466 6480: 1.01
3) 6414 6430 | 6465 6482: 1.01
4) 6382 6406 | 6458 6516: 1.01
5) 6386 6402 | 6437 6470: 1.01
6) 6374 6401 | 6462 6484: 1.02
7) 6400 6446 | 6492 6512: 1.00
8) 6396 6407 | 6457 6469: 1.00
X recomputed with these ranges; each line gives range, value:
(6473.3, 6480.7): 12.6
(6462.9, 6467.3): 12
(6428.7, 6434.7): 12.4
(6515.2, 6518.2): 12.7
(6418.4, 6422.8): 12.9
